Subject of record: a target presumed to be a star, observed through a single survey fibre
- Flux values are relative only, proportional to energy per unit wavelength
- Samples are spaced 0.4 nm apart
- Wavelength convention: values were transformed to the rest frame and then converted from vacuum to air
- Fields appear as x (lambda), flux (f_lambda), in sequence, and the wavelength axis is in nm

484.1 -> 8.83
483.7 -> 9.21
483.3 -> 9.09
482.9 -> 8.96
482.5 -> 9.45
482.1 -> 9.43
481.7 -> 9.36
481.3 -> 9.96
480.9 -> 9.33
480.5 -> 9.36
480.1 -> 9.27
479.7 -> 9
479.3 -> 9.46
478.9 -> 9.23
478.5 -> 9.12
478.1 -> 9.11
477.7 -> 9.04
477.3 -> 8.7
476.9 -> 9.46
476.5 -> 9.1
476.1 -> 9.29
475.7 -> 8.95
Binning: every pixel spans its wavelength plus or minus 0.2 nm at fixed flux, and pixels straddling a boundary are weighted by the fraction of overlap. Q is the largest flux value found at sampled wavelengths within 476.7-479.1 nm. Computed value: 9.46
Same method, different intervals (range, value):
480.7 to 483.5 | 9.96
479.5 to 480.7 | 9.36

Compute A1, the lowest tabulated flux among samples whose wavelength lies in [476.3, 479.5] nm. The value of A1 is 8.7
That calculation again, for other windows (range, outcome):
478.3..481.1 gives 9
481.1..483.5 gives 8.96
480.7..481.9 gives 9.33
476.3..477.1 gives 9.1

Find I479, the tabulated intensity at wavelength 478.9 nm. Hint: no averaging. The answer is 9.23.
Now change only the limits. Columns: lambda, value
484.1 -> 8.83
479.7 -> 9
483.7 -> 9.21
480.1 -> 9.27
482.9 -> 8.96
